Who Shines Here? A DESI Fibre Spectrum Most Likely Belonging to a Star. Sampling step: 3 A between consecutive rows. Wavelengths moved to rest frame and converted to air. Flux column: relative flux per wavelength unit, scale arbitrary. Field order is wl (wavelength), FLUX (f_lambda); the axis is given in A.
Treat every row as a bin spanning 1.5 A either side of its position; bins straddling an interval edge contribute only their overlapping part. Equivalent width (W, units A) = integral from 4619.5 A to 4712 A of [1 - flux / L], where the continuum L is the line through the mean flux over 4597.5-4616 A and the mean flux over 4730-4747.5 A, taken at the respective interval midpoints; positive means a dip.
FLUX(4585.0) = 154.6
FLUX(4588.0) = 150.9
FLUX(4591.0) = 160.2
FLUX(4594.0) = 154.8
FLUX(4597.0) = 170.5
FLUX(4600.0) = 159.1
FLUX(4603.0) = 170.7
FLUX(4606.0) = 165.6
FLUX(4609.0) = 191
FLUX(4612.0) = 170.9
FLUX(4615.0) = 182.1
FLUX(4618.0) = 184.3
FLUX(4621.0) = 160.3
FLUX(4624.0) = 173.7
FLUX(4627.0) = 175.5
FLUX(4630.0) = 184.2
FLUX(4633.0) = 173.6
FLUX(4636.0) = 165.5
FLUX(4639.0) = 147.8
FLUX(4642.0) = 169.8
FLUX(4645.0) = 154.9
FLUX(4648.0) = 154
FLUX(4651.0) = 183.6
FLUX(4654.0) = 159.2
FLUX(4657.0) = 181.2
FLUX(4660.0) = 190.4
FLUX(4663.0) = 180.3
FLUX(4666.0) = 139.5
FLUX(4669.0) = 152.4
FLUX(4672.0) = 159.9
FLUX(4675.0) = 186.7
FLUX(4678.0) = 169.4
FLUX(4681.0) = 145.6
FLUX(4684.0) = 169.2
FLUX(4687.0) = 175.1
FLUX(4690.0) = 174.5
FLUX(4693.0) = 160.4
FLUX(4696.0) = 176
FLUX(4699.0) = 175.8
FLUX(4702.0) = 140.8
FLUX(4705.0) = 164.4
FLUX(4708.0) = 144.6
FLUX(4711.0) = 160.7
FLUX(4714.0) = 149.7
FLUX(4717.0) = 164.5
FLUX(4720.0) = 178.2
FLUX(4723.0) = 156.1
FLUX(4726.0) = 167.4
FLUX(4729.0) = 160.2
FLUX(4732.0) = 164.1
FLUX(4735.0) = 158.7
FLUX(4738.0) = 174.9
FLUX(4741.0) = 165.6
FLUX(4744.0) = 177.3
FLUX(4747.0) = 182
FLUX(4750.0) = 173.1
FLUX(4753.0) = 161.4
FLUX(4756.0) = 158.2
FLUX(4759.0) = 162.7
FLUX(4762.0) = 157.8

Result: 2.8 A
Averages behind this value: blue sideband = 173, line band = 166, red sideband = 169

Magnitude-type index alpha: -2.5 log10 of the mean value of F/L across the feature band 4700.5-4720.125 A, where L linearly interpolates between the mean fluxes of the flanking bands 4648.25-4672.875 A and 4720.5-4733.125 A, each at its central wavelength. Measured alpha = 0.06 mag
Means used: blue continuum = 168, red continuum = 163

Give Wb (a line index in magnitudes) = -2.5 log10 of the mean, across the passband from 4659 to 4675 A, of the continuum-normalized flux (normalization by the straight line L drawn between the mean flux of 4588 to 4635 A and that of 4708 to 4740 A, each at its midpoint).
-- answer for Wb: 0.01 mag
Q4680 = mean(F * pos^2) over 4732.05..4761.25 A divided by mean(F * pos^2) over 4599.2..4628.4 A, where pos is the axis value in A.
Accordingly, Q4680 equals 1.0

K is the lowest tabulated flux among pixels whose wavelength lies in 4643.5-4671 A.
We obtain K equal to 139.5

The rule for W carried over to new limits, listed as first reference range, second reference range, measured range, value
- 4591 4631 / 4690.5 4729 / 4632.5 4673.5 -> 0.65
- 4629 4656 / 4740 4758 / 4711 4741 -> 0.89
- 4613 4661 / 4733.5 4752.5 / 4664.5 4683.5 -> 1.30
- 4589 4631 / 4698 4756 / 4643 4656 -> 0.38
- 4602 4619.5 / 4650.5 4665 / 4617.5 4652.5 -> 1.76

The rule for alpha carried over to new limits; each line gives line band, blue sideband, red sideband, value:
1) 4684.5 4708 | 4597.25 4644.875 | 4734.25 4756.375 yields 0.032 mag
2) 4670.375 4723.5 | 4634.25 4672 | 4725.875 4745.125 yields 0.011 mag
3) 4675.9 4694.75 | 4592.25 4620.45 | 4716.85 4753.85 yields 0.020 mag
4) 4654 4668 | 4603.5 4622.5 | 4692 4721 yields -0.016 mag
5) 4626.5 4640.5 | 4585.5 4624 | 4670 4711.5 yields -0.012 mag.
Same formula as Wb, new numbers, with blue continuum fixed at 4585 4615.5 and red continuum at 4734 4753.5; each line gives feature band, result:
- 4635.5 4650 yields 0.060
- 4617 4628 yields -0.036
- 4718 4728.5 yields 0.026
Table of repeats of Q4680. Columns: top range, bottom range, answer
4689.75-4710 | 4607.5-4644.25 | 0.96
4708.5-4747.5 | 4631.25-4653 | 1.04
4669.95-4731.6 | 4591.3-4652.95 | 1.00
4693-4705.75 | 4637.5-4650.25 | 1.06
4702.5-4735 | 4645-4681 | 0.98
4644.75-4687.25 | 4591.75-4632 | 0.99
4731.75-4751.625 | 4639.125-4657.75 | 1.08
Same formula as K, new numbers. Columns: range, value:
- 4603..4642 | 147.8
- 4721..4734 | 156.1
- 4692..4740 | 140.8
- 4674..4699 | 145.6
